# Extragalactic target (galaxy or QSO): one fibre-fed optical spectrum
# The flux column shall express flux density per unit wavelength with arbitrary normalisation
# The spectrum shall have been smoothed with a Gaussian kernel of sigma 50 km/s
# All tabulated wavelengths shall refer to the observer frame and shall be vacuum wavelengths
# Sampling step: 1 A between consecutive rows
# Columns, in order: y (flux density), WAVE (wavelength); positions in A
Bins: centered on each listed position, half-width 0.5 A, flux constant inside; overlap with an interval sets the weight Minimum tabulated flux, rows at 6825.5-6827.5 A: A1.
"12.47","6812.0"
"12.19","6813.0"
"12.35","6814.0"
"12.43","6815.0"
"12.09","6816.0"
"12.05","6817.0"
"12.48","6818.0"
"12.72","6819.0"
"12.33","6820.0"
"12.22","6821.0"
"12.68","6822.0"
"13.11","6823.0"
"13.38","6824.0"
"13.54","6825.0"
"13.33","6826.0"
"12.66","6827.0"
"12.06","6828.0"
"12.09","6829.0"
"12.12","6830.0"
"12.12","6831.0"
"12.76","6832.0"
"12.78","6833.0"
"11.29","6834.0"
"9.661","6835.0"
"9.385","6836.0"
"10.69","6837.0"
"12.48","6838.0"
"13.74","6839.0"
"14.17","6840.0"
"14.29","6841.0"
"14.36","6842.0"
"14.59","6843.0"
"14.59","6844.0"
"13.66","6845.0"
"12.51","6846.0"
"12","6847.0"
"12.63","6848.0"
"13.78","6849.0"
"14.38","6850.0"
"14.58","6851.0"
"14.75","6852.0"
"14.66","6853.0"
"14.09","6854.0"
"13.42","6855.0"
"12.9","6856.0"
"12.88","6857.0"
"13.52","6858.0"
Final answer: 12.66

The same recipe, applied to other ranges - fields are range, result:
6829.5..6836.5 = 9.385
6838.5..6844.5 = 13.74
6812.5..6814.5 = 12.19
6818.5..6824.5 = 12.22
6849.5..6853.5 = 14.38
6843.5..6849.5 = 12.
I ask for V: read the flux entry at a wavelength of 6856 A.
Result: 12.9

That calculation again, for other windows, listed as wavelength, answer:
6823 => 13.11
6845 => 13.66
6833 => 12.78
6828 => 12.06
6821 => 12.22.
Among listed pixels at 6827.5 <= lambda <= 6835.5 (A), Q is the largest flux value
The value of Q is 12.78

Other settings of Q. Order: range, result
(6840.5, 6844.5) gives 14.59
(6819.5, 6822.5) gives 12.68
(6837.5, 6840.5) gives 14.17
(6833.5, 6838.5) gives 12.48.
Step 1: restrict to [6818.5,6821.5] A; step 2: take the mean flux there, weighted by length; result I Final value 12.4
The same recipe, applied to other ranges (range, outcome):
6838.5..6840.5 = 14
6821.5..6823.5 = 12.9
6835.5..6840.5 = 12.1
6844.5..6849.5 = 12.9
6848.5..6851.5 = 14.2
